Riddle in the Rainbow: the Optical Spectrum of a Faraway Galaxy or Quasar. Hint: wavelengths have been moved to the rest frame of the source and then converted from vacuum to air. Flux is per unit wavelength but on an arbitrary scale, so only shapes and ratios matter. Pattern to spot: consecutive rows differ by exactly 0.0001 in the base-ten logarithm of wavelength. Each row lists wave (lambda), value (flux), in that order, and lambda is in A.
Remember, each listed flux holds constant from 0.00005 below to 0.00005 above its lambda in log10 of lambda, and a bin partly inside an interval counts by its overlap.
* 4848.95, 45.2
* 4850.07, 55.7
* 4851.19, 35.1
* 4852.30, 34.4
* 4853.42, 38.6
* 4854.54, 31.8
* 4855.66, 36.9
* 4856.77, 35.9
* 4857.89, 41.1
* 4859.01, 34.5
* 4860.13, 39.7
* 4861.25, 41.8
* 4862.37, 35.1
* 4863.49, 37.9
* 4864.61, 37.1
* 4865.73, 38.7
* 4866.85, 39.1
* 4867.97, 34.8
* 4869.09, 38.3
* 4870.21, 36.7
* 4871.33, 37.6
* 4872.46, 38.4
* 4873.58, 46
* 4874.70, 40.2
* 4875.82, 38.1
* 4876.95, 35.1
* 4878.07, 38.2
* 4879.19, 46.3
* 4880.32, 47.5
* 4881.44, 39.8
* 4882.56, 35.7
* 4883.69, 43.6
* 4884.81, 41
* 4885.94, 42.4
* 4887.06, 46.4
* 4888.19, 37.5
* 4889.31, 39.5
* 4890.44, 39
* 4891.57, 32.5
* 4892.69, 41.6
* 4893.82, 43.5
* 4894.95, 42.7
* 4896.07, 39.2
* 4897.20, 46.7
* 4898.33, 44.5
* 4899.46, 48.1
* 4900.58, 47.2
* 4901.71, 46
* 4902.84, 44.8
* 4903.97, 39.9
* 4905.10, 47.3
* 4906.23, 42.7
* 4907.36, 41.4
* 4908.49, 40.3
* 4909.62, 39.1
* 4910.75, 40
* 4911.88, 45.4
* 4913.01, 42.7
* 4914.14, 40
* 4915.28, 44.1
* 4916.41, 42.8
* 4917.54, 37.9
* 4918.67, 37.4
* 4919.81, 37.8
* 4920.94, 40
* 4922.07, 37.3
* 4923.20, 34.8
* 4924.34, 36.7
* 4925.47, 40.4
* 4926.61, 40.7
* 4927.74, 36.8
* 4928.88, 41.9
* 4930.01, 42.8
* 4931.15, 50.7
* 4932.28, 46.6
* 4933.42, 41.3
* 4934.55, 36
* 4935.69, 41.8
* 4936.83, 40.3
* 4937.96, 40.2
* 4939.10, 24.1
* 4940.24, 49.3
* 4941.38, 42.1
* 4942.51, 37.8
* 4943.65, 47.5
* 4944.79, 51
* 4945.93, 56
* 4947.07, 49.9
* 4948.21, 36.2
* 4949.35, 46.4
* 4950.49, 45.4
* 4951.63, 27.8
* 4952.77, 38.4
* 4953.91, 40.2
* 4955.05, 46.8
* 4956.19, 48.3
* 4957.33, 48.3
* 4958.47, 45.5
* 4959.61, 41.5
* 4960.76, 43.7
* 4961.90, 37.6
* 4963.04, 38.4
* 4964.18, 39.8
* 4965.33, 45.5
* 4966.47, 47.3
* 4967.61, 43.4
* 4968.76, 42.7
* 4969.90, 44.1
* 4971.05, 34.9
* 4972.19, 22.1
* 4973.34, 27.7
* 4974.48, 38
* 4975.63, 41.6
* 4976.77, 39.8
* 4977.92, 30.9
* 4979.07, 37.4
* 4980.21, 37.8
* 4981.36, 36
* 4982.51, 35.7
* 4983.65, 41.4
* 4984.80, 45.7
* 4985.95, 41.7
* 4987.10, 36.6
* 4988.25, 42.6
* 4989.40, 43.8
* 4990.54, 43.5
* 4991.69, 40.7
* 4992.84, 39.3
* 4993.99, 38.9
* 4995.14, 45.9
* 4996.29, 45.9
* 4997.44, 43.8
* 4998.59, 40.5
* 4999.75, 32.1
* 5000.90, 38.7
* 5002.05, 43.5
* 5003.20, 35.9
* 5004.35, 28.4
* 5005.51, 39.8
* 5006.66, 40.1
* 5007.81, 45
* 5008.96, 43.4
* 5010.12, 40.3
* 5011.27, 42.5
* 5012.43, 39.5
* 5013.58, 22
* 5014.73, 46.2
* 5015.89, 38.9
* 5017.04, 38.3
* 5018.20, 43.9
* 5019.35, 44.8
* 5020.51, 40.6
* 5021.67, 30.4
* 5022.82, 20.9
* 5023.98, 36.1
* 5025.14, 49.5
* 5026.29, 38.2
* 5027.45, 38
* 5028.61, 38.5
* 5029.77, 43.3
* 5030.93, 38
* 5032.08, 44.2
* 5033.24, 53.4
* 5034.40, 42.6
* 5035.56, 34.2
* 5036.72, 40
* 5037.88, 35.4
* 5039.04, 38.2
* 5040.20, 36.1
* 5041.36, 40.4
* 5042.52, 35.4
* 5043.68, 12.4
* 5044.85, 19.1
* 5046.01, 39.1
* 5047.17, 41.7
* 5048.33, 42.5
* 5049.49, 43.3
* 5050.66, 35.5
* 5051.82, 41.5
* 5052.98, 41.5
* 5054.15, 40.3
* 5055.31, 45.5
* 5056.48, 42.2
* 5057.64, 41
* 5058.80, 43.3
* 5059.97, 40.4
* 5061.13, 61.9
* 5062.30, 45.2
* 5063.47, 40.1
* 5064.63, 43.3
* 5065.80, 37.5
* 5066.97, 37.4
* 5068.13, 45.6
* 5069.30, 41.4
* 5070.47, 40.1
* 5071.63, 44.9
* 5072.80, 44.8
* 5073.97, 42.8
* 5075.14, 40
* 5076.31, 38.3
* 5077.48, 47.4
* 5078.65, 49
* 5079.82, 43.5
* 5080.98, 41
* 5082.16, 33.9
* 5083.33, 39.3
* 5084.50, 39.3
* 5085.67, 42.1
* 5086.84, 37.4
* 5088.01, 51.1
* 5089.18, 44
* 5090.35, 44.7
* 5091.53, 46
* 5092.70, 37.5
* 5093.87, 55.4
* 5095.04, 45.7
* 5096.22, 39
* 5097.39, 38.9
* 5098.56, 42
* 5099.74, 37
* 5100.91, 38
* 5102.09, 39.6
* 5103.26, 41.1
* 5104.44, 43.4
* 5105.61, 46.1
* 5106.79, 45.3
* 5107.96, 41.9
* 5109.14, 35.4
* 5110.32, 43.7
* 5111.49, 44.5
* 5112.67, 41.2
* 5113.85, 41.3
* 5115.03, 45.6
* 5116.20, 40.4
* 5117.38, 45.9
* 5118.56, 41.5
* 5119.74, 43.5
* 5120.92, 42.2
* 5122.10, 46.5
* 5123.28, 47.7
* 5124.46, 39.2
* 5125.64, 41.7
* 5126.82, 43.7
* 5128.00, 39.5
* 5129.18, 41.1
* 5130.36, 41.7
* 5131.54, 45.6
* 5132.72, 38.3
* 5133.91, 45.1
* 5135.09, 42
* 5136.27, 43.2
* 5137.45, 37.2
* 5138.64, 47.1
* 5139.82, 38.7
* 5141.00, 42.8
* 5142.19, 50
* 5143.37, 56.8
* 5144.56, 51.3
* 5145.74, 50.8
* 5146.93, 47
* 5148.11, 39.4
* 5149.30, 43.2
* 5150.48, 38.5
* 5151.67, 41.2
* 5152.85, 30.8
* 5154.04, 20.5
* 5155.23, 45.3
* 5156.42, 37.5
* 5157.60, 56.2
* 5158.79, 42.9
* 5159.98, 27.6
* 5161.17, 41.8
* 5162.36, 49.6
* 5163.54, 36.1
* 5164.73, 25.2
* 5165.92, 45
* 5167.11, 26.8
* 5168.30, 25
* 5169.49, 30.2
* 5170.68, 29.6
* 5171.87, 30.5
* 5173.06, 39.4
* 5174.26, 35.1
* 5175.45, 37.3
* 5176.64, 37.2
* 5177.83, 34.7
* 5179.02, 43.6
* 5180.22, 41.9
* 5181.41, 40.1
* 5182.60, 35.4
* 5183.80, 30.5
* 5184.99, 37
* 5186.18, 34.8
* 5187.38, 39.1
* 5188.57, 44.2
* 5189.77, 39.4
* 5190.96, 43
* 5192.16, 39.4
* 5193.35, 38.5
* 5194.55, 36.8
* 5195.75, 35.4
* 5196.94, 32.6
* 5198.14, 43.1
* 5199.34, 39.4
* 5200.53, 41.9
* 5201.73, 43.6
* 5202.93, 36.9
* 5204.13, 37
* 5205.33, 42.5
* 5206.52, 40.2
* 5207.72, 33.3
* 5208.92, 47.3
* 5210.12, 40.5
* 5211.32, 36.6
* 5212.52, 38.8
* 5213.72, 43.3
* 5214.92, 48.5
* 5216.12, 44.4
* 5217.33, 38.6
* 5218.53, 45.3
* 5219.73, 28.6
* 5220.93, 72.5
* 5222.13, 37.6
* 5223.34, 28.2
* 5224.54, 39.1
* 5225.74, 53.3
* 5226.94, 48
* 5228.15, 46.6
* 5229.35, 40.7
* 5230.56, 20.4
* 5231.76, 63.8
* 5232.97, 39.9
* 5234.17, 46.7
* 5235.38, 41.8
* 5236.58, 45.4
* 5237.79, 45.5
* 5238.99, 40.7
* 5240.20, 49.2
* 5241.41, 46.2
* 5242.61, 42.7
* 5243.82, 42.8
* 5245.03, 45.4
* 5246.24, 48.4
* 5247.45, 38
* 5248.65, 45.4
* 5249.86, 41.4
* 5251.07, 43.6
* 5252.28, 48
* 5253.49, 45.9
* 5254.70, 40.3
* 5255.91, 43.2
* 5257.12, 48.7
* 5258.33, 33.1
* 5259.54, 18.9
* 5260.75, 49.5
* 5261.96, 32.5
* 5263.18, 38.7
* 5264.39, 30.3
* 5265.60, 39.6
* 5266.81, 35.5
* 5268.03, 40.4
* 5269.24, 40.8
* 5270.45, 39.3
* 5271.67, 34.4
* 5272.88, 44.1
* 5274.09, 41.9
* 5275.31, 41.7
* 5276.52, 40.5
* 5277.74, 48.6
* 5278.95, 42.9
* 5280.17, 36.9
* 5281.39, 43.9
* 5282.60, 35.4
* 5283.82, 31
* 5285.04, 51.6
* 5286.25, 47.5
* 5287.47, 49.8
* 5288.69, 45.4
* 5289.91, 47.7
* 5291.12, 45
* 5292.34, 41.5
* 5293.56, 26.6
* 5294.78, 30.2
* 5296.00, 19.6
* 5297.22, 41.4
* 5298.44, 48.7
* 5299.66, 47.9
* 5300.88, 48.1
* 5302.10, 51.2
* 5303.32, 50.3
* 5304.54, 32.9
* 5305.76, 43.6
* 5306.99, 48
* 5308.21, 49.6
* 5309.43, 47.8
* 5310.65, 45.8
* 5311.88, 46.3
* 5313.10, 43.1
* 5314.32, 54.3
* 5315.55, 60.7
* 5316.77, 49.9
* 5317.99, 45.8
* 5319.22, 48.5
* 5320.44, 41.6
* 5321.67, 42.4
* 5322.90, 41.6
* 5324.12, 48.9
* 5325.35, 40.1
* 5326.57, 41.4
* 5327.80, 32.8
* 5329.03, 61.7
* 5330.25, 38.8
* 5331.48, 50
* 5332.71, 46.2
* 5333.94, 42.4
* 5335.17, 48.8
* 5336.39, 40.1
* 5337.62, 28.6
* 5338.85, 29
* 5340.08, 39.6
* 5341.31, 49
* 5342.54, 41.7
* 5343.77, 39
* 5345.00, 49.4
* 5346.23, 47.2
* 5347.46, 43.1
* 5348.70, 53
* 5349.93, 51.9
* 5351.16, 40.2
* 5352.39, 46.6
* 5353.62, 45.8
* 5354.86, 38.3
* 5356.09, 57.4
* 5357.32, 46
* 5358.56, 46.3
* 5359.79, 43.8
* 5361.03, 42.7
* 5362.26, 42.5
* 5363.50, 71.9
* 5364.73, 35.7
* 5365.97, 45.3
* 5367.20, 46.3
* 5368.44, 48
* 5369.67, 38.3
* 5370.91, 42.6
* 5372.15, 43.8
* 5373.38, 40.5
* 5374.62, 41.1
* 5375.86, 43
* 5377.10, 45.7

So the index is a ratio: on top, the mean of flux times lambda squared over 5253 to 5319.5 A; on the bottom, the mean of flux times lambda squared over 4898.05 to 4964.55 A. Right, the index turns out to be 1.2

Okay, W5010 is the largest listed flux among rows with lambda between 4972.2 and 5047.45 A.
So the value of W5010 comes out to 53.4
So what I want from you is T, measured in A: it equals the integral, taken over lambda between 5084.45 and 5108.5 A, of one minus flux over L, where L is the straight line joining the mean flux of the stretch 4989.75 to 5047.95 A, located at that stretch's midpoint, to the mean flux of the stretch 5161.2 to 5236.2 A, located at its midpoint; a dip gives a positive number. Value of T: -2.3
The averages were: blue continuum 38.6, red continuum 39.4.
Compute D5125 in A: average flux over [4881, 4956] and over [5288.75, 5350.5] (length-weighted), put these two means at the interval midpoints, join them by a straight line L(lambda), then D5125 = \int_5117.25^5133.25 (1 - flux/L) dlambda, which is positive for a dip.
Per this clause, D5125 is 0.1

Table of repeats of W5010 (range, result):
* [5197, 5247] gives 72.5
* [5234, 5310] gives 51.6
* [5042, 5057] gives 45.5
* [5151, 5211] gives 56.2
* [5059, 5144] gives 61.9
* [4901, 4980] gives 56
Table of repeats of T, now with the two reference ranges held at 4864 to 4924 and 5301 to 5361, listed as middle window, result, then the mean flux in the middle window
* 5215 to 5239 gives 0.3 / 43.5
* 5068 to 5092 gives 0.0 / 42.6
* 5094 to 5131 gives 0.7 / 42.2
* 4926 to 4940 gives 0.3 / 40.5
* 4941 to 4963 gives -1.2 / 43.6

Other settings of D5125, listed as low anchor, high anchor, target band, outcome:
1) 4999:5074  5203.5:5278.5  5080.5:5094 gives -0.71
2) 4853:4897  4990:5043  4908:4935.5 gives -0.86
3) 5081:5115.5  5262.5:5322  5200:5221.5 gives 0.17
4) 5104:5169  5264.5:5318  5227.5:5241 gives -0.40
